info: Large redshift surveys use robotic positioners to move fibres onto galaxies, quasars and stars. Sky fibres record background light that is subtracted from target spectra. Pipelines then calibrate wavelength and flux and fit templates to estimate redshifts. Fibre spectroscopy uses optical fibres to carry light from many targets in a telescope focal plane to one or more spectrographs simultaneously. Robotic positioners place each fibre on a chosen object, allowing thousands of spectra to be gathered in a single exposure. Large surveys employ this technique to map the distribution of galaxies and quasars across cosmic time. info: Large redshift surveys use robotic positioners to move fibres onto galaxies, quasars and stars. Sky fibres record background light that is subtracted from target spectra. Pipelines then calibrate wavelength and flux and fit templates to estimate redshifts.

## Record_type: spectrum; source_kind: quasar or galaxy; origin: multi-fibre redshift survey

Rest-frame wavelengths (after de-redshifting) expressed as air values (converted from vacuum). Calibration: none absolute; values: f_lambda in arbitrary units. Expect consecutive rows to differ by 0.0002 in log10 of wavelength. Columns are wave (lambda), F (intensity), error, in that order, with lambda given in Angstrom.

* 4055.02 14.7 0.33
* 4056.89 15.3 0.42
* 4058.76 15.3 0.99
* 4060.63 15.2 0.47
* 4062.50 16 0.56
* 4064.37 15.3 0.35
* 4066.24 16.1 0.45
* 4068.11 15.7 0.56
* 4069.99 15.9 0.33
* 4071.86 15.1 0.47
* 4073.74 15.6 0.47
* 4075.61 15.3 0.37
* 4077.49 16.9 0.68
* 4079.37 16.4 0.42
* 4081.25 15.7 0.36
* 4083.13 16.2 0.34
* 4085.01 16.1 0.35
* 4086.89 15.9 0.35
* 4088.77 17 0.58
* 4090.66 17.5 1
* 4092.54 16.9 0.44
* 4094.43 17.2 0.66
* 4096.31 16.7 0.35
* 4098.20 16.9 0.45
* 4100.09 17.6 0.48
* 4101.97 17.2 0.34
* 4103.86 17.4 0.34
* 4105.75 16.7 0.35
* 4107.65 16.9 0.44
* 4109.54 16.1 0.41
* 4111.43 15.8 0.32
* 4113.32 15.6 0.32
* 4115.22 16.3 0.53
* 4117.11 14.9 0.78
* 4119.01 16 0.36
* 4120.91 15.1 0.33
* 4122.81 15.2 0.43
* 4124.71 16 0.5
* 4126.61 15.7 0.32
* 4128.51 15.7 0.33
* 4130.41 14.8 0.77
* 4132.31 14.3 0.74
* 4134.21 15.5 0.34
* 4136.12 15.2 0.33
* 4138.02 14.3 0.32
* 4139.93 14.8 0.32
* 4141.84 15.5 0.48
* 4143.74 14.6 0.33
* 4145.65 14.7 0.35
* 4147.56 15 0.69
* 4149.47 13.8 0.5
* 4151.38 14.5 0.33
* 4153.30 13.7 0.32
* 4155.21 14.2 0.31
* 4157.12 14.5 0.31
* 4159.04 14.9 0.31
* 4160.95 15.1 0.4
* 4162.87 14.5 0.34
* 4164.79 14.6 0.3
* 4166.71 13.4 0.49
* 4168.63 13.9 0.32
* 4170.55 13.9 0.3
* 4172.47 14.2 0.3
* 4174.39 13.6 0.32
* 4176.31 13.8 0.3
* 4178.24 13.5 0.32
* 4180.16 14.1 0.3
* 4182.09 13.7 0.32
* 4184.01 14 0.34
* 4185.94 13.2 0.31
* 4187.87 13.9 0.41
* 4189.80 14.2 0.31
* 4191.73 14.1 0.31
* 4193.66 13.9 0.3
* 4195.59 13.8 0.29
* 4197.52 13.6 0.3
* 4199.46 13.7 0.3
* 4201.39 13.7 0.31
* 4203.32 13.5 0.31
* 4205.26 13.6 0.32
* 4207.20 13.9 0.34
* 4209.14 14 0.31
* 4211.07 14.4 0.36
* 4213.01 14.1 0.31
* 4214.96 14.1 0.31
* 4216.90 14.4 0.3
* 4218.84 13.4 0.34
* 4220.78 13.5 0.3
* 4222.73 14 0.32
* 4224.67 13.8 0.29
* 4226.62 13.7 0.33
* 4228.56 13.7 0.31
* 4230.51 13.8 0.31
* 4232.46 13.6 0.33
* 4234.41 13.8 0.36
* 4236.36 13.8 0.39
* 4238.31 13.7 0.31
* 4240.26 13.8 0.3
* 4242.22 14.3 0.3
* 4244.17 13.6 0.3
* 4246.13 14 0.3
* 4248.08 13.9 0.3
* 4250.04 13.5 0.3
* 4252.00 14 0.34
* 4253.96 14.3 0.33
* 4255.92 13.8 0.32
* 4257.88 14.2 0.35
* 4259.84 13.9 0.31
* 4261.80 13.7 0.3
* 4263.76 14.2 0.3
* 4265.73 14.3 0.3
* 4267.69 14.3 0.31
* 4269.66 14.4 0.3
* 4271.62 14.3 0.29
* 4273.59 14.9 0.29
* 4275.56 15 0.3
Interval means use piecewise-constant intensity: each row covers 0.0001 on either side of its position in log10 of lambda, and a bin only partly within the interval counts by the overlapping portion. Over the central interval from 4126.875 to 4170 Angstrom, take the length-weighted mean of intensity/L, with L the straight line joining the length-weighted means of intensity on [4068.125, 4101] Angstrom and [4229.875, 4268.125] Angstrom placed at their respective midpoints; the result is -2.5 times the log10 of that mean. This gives 0.06 mag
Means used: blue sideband 16.4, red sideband 13.9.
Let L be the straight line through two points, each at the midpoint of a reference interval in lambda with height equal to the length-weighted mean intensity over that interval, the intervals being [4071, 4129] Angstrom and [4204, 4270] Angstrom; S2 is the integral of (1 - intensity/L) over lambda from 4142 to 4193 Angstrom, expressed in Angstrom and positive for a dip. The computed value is 3.2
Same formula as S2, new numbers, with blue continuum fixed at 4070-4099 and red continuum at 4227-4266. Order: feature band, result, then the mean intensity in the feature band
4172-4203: 2.1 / 13.8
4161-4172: 0.7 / 14.1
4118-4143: 0.7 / 15.2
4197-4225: 1.1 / 13.9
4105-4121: -0.1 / 16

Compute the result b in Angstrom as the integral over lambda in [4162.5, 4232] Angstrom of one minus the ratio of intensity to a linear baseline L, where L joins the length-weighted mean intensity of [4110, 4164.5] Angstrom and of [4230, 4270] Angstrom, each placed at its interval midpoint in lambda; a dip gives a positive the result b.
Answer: 2.8 Angstrom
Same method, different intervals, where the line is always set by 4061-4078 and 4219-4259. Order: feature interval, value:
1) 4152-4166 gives 0.23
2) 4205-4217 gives 0.06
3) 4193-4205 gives 0.49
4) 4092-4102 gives -1.08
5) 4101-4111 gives -0.97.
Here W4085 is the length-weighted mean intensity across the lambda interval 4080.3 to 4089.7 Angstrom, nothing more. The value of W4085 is 16.2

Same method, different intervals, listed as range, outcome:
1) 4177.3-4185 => 13.8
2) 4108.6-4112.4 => 16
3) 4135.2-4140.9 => 14.8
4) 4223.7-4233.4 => 13.7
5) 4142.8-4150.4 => 14.5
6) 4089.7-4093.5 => 17.2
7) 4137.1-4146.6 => 14.8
